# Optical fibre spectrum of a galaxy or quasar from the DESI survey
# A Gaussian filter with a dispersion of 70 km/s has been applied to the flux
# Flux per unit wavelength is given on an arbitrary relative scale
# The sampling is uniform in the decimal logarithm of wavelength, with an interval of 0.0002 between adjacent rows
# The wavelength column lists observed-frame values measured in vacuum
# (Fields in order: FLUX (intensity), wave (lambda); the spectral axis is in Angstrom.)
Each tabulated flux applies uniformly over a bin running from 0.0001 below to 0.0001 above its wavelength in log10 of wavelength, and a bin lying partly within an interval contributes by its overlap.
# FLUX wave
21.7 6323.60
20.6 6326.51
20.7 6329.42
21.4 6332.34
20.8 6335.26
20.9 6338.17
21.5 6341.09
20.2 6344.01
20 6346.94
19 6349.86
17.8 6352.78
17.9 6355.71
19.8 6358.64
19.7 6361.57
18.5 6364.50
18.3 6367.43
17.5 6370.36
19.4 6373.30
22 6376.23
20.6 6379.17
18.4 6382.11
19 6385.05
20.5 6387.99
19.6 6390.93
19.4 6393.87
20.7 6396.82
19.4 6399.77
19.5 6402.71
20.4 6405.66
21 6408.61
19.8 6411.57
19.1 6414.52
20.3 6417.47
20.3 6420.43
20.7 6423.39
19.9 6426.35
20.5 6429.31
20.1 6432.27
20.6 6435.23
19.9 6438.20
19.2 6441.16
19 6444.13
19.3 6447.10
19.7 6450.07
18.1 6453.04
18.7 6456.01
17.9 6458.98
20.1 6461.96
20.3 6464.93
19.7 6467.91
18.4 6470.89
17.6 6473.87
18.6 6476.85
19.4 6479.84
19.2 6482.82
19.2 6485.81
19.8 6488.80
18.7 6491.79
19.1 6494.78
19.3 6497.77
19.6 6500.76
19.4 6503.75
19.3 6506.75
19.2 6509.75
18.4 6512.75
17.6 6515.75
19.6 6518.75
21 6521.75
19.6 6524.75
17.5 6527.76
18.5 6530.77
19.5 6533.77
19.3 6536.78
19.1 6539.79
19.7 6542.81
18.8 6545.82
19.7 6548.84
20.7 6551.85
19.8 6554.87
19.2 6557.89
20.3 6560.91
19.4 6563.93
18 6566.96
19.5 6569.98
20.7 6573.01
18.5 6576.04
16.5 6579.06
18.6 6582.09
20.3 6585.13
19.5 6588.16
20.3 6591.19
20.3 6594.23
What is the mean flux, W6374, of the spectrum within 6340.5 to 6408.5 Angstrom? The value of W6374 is 19.5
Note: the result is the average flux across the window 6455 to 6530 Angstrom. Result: 19.1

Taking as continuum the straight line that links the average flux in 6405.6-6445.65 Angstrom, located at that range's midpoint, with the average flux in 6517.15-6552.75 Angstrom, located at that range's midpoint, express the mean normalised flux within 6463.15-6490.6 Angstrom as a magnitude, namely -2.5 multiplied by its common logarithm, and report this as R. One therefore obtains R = 0.03 mag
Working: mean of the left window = 20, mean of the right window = 19.4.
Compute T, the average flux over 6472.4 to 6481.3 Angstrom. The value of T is 18.5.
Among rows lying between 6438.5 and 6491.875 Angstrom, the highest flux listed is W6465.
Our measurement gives 20.3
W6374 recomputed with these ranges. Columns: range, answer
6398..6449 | 19.9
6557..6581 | 19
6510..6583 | 19.2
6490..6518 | 19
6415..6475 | 19.5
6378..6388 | 19.5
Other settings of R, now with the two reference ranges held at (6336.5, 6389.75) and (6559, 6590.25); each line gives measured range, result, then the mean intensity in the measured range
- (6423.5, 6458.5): -0.01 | 19.5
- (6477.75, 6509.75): 0.00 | 19.3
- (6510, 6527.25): 0.01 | 19.1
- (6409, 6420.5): -0.03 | 19.9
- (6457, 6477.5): 0.02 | 19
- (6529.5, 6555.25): -0.01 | 19.5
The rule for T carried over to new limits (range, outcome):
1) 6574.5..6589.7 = 18.7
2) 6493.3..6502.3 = 19.4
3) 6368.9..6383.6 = 19.6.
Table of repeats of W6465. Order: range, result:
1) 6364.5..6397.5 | 22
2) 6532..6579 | 20.7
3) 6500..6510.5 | 19.6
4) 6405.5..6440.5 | 21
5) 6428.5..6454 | 20.6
